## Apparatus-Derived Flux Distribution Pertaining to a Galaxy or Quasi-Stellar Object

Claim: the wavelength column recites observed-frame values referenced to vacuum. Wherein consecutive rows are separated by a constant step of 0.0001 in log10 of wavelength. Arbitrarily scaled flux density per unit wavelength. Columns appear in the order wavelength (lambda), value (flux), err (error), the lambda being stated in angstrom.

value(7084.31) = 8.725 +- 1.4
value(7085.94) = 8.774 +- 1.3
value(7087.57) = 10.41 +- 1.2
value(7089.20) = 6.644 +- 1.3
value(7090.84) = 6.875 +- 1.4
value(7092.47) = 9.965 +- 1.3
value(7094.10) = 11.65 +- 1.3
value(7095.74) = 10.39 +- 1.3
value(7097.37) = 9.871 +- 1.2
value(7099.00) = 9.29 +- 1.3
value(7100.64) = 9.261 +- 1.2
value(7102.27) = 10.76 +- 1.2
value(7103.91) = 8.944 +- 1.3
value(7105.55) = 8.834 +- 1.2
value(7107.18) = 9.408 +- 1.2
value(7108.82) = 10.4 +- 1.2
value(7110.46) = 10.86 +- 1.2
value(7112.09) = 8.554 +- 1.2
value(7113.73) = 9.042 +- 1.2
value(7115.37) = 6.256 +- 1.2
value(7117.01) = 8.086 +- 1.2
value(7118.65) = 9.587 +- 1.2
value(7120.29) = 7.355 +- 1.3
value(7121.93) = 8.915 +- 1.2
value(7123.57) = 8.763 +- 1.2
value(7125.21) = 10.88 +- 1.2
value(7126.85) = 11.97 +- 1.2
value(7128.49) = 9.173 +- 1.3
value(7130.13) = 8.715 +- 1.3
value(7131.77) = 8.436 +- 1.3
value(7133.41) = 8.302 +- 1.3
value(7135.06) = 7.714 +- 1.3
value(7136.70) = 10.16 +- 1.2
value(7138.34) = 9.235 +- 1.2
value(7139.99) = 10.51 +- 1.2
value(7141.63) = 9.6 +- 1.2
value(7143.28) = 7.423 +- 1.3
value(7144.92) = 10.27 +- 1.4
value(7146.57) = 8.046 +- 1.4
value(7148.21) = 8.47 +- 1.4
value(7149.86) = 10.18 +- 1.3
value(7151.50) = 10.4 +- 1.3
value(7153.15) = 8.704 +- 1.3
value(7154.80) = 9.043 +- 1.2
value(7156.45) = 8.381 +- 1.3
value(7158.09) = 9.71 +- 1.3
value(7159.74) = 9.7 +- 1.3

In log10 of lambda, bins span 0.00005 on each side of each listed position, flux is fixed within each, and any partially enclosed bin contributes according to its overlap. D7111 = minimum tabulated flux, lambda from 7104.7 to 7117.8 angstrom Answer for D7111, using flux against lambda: 6.256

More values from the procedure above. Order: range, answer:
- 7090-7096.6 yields 6.875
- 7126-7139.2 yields 7.714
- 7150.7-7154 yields 8.704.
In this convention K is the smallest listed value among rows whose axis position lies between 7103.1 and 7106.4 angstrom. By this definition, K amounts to 8.834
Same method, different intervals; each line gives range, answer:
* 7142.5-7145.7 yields 7.423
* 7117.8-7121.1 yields 7.355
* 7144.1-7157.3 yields 8.046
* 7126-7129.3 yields 9.173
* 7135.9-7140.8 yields 9.235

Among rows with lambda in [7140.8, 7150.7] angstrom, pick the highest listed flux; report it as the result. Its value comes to 10.27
